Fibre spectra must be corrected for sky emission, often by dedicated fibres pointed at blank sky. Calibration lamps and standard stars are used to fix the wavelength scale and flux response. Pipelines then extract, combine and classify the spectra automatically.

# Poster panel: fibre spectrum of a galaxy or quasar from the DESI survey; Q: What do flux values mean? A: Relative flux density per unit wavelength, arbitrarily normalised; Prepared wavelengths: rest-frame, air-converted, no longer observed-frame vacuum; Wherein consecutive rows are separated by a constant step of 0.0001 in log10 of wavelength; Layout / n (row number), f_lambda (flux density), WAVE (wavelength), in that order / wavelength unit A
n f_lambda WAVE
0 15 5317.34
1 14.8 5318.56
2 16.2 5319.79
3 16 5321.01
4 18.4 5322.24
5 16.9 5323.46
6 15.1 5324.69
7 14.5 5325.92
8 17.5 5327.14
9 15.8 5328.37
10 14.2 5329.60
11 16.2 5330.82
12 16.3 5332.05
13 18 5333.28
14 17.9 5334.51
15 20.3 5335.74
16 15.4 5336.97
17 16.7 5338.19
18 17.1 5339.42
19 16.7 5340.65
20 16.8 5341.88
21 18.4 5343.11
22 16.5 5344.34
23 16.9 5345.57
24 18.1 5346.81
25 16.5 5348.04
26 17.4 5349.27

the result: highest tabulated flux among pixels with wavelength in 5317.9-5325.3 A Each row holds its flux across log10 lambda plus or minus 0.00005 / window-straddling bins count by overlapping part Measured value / 18.4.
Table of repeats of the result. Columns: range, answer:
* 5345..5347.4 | 18.1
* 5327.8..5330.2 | 15.8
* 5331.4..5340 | 20.3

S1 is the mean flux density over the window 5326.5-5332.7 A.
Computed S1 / 16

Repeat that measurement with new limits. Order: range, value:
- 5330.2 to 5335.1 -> 17.1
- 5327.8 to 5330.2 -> 15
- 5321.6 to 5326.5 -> 16.2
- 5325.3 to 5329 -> 15.9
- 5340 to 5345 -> 17.1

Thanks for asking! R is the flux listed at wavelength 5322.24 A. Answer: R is 18.4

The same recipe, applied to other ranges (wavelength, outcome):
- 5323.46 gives 16.9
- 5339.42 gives 17.1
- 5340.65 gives 16.7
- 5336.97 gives 15.4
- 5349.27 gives 17.4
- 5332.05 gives 16.3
